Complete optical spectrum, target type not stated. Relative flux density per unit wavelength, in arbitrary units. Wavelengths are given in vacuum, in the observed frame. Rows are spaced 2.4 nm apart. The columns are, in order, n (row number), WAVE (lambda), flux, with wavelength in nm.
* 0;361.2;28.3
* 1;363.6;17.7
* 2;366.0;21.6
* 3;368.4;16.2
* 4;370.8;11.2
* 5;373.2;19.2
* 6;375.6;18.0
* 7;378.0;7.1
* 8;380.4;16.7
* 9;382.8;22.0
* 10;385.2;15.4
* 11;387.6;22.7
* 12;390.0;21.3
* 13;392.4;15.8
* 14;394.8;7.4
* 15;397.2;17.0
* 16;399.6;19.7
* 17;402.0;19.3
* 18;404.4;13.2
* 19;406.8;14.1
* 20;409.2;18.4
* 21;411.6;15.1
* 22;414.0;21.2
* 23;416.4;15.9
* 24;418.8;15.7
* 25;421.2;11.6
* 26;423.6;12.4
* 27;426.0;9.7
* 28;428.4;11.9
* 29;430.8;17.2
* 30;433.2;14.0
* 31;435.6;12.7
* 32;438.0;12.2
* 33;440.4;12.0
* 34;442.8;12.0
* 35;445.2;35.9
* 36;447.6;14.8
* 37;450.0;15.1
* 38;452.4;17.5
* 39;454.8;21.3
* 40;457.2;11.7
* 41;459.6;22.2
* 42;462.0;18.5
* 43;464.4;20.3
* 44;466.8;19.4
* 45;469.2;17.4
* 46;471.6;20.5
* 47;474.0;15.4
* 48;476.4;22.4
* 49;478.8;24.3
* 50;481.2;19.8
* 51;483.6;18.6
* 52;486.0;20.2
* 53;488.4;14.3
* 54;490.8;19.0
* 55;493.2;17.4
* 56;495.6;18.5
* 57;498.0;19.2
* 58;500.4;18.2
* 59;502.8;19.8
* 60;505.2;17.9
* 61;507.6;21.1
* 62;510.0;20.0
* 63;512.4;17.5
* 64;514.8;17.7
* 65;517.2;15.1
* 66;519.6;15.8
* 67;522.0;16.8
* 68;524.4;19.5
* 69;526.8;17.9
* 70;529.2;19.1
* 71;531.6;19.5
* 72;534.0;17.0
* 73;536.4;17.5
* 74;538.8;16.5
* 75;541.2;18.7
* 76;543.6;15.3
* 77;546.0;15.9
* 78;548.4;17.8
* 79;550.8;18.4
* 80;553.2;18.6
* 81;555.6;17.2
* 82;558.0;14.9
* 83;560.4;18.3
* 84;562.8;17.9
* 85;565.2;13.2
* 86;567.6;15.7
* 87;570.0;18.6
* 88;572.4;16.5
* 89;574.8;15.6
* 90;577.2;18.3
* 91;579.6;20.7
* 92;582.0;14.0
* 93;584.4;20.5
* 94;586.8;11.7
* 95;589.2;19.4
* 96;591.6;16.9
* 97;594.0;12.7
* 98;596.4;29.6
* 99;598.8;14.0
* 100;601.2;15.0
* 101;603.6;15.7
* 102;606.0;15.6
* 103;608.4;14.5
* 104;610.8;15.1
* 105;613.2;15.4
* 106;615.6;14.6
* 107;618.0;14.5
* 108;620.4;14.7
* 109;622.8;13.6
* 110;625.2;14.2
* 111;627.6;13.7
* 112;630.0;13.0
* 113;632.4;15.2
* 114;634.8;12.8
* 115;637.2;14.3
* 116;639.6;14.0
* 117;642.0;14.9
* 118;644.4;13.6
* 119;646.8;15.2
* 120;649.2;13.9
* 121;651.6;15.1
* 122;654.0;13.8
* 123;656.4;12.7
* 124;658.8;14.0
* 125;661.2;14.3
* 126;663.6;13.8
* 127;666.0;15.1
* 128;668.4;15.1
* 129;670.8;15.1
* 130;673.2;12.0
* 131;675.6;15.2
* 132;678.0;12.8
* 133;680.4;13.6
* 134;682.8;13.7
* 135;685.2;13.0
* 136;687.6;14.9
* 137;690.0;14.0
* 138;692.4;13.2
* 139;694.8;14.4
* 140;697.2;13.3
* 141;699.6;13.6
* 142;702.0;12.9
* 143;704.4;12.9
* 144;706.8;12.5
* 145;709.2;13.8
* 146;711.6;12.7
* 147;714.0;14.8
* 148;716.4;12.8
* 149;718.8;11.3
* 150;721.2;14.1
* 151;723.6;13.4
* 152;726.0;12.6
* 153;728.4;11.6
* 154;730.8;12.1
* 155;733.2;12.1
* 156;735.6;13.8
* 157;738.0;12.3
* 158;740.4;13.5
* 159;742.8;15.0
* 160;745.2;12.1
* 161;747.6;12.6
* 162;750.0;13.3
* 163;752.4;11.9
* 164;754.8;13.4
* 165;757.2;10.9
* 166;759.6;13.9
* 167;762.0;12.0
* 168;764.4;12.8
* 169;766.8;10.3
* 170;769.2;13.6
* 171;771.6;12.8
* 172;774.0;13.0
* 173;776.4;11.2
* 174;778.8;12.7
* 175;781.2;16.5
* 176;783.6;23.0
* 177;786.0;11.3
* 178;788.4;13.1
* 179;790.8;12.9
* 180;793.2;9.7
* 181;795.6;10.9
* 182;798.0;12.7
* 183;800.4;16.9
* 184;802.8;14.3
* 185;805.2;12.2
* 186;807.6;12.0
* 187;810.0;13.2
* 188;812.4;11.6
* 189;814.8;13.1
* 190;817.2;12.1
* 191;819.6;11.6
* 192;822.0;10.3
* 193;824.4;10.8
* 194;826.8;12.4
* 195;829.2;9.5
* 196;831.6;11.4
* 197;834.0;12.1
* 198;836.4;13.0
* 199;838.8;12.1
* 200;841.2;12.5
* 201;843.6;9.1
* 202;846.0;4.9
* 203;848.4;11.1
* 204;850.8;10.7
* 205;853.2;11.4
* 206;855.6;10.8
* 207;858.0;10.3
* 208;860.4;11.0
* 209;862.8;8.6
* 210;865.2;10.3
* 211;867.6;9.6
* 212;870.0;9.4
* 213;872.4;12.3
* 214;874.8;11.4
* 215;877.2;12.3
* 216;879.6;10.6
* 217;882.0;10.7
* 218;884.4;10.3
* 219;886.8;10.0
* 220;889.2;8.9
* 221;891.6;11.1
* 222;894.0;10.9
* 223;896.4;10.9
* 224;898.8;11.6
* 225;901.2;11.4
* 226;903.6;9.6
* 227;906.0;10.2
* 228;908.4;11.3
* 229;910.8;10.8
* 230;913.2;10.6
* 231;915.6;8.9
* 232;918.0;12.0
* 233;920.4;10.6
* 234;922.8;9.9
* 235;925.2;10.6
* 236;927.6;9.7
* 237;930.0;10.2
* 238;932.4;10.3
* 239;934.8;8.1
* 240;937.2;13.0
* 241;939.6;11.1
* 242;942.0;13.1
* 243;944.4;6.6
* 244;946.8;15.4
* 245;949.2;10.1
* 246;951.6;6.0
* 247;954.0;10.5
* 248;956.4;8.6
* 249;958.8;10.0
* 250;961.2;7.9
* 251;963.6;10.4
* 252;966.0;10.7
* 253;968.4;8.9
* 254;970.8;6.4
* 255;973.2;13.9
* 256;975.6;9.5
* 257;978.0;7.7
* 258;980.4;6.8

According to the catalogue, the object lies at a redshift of 0.192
